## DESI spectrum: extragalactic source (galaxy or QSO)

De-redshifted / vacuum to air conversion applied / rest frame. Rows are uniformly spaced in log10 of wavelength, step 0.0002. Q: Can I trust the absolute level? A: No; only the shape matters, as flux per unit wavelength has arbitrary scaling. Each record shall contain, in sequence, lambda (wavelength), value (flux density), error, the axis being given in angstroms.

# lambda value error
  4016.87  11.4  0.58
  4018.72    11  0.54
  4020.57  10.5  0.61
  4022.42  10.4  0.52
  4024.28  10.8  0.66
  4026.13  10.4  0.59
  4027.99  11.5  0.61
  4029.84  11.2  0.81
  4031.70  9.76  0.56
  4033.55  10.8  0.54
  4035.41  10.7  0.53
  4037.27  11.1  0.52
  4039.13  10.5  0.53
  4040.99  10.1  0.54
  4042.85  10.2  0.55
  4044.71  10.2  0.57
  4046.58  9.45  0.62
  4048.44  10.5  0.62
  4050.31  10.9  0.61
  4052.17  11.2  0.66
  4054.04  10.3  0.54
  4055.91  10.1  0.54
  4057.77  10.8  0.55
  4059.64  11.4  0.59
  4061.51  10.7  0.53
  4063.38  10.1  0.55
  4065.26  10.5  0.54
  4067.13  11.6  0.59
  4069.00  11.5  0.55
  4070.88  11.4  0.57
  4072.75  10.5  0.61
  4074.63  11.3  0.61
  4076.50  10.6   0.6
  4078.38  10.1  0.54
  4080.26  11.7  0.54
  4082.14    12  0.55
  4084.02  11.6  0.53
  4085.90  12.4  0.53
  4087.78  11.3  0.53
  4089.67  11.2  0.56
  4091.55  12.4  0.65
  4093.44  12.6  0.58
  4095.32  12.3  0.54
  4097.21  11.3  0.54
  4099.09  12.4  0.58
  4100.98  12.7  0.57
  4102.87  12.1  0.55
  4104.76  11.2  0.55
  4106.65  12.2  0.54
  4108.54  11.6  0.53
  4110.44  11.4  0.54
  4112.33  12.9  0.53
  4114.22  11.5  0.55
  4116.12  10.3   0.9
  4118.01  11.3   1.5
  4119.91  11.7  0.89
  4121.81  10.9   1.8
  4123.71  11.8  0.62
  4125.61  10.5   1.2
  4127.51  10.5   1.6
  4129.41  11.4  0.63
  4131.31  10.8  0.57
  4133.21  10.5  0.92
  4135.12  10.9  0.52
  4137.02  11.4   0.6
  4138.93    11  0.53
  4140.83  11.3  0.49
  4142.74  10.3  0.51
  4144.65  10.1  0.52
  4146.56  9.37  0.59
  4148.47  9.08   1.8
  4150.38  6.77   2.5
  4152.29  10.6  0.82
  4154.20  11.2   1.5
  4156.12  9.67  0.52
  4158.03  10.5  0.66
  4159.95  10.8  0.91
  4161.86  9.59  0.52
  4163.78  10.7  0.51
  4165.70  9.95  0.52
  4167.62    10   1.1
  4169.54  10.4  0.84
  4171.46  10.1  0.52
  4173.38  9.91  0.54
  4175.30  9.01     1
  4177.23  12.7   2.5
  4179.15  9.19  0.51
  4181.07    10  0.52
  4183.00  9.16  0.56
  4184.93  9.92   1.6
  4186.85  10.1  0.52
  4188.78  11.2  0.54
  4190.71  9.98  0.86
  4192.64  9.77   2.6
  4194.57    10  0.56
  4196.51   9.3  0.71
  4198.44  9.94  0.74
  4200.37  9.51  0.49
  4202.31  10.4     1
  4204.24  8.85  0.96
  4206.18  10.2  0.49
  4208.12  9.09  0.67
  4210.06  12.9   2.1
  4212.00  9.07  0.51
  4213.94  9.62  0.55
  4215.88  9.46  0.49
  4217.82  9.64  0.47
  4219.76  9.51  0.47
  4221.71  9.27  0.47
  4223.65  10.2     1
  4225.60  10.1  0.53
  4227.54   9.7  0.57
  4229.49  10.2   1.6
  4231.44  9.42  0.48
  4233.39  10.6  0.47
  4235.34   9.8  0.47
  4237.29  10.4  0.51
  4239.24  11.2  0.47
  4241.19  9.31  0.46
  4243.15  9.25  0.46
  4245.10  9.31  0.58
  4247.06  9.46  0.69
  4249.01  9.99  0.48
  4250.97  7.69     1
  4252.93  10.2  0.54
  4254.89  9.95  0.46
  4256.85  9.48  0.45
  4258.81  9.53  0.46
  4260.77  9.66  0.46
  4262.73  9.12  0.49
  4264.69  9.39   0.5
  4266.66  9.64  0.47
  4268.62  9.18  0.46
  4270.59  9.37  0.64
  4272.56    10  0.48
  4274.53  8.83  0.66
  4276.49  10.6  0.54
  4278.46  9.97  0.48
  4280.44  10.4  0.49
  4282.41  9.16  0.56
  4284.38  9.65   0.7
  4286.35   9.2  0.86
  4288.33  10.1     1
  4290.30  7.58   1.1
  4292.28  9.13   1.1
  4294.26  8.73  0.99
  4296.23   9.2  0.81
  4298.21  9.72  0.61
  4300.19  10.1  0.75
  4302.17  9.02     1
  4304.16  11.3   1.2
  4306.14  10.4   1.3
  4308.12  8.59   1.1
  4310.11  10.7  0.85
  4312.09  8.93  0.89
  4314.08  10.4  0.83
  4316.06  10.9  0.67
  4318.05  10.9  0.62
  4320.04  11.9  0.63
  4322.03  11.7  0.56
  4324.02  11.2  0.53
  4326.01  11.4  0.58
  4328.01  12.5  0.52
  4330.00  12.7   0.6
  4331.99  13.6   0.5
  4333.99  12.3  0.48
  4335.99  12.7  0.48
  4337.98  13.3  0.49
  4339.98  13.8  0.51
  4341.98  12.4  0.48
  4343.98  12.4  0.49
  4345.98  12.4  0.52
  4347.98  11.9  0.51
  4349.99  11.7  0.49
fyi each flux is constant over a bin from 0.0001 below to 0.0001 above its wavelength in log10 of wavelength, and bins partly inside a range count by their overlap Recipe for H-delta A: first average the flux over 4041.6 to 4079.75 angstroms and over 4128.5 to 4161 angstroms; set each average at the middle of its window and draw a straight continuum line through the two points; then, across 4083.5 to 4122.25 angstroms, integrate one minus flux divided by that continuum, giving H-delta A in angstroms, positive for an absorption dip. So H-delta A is -4.7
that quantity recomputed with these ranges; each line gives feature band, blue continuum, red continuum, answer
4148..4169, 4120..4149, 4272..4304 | 1.2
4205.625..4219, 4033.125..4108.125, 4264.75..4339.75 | 0.9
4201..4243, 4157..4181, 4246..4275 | -0.7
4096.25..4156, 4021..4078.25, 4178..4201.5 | -4.3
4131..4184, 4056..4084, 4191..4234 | 0.6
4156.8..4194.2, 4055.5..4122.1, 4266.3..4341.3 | 3.1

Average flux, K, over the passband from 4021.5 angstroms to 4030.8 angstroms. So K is 10.8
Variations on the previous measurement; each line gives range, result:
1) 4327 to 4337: 12.8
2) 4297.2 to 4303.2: 9.61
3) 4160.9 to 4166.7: 10.1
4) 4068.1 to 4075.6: 11.2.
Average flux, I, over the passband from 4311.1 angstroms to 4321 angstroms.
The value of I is 10.6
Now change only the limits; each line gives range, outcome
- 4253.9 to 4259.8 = 9.66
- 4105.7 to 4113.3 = 12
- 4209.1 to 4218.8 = 10.1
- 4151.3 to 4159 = 10.5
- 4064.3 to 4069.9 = 11.2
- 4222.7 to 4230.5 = 10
